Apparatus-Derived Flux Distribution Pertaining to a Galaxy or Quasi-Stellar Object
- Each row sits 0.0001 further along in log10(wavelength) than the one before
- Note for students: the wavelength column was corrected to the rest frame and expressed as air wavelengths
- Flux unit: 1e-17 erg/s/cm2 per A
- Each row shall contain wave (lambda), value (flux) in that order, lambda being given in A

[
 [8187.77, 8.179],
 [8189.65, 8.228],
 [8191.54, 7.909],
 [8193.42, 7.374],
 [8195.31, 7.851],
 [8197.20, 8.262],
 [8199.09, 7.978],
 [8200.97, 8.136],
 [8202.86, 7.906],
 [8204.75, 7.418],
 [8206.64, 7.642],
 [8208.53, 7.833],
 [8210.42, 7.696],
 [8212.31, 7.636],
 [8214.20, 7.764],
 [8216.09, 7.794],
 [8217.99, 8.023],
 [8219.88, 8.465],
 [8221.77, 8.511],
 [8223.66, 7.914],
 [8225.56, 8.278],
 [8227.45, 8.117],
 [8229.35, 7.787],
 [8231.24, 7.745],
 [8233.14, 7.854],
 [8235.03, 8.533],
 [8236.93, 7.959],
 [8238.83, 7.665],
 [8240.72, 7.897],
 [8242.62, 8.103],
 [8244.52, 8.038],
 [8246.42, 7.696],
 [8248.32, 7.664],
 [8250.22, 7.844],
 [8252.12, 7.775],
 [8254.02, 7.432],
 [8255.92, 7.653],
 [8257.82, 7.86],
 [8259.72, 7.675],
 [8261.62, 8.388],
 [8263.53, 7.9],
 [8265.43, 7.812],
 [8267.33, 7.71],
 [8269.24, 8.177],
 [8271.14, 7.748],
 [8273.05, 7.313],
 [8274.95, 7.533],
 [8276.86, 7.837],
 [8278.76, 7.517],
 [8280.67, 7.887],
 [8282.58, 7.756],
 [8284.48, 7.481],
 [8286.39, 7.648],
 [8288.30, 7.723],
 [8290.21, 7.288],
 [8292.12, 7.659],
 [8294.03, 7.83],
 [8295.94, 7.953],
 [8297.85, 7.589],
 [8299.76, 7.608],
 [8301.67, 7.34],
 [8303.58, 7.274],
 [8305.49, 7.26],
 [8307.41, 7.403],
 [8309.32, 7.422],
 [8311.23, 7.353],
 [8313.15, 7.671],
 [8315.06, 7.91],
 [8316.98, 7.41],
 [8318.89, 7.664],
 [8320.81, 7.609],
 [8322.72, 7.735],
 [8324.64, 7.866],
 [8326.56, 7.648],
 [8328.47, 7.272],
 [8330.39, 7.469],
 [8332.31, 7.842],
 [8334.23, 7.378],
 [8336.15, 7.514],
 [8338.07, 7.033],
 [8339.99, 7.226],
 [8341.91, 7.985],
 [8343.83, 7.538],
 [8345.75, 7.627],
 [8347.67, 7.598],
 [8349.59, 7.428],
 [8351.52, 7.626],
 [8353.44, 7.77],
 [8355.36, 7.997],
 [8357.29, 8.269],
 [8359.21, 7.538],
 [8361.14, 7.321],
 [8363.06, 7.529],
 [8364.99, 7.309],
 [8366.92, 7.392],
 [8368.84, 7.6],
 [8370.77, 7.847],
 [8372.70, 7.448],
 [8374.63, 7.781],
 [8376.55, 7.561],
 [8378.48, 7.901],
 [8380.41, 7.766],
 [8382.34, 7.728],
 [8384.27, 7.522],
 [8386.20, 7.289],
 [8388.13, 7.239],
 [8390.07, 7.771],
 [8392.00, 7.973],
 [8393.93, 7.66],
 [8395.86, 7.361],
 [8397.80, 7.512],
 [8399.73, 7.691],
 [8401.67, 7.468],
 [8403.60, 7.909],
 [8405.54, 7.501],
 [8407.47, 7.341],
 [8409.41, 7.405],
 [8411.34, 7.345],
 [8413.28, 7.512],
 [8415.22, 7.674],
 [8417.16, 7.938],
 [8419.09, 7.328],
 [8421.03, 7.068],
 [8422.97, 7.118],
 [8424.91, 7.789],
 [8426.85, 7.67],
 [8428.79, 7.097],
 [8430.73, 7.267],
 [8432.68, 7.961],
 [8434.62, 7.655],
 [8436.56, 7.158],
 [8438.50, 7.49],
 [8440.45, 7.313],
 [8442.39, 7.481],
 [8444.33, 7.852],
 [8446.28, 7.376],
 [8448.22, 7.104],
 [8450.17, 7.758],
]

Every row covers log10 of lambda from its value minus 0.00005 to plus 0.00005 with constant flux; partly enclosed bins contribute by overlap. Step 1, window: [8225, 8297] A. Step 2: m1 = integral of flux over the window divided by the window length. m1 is 7.81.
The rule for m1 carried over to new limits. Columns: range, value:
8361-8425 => 7.55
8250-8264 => 7.81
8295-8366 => 7.57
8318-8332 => 7.62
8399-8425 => 7.5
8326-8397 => 7.59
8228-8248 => 7.92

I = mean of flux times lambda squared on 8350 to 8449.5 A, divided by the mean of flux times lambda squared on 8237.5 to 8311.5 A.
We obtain 1.0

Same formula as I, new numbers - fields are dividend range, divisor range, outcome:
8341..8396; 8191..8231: 1.00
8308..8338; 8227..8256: 0.98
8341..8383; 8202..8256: 1.00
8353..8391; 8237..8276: 1.01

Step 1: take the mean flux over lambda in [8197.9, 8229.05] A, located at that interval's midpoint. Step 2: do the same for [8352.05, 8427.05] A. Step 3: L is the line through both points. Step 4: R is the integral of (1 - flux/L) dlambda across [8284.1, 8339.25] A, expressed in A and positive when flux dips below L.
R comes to 1.4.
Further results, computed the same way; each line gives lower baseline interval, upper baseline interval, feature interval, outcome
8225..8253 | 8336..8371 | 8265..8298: 0.45 A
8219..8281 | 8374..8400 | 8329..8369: 0.67 A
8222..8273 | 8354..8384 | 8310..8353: 0.94 A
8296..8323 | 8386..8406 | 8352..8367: -0.18 A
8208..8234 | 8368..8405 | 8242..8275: 0.36 A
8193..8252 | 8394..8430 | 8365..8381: -0.13 A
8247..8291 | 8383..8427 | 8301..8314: 0.47 A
